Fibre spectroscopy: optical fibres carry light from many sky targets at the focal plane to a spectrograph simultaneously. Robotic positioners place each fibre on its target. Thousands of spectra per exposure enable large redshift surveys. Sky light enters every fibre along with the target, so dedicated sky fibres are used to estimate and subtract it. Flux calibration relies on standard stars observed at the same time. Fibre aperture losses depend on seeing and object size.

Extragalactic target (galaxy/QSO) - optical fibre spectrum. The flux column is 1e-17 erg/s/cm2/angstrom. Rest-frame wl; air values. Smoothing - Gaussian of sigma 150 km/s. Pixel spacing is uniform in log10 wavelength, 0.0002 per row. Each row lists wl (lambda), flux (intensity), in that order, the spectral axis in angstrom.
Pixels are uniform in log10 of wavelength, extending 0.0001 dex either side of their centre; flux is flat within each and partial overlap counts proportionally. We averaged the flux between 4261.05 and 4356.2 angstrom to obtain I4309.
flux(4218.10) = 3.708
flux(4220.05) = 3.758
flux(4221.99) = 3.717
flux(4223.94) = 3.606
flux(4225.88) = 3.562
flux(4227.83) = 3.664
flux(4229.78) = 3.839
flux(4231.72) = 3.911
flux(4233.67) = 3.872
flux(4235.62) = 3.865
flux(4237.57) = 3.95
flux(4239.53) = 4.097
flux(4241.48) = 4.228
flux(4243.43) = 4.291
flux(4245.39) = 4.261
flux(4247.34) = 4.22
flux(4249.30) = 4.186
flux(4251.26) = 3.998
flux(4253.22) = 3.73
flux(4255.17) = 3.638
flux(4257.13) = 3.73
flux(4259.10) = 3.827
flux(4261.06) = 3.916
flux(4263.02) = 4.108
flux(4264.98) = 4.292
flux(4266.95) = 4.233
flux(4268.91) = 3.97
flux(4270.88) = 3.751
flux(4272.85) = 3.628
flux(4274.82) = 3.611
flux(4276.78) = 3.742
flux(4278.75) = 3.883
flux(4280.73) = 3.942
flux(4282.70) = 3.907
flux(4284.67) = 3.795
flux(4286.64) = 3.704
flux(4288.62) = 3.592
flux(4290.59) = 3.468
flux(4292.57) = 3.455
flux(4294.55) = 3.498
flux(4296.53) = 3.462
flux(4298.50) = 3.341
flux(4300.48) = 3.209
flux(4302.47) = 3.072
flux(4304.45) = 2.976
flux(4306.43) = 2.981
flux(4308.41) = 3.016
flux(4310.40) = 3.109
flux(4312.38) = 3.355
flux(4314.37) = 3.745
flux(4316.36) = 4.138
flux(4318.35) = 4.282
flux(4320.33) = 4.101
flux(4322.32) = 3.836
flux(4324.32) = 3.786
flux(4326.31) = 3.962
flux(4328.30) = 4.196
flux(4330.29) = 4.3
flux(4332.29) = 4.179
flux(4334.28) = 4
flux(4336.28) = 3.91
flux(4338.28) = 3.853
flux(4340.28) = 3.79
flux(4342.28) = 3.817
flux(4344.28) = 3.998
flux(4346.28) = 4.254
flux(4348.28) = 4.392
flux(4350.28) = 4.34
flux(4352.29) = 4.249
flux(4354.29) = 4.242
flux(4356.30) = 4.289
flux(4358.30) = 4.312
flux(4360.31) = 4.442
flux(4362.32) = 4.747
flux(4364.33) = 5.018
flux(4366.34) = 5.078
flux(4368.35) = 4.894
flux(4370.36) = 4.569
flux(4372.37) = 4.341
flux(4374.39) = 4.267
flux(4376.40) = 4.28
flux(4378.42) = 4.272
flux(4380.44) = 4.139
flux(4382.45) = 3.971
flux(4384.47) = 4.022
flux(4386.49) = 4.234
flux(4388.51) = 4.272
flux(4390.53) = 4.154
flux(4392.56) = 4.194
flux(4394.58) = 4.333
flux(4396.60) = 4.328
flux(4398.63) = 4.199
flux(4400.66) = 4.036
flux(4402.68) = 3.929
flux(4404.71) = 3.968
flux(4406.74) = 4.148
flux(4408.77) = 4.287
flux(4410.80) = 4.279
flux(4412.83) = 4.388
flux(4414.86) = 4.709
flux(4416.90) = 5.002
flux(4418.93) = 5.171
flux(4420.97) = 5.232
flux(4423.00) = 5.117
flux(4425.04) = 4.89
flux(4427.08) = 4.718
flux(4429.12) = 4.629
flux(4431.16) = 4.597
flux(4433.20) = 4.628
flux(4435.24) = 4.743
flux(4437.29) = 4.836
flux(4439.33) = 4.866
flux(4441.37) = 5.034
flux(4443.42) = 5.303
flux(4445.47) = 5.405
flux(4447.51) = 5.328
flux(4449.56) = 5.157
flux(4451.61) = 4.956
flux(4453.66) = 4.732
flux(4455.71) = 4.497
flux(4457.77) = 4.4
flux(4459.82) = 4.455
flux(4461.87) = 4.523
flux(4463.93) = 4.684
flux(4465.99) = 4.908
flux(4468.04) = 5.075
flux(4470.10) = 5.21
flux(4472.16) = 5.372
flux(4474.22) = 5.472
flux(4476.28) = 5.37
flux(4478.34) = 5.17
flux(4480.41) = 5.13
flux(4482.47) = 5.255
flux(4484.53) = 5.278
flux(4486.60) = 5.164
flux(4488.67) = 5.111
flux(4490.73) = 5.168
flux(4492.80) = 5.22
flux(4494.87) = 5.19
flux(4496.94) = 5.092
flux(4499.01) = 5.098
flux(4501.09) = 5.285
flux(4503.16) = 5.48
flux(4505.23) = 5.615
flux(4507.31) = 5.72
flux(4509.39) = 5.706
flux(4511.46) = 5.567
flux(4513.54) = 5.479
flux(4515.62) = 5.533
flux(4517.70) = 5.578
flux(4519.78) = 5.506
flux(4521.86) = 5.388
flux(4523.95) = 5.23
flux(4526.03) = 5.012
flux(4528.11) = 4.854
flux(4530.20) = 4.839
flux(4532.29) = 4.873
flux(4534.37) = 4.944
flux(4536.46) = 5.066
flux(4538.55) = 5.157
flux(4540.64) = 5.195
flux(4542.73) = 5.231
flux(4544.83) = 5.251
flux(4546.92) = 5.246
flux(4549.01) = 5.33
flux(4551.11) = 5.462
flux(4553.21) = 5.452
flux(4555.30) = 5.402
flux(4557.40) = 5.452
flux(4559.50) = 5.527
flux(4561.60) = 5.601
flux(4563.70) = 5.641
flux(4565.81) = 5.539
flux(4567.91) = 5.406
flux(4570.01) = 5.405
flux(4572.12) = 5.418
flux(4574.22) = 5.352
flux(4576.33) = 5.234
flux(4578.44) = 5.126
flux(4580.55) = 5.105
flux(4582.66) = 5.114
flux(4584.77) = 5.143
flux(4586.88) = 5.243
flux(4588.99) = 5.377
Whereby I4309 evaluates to 3.8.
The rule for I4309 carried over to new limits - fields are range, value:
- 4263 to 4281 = 3.9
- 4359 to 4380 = 4.57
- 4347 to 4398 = 4.37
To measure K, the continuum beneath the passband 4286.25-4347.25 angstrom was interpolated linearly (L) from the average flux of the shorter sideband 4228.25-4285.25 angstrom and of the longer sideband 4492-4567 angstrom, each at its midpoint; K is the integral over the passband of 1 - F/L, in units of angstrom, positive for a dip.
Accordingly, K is 8.1 angstrom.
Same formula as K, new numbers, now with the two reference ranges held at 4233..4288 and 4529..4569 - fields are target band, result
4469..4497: -1.4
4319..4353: 1.9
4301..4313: 3.1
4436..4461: -0.5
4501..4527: -1.8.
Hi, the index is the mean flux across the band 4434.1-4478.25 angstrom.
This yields 4.97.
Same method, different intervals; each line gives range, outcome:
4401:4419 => 4.38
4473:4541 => 5.27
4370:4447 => 4.52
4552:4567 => 5.51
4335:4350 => 4.02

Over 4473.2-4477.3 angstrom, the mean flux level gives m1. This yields 5.42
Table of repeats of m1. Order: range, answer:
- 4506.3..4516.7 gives 5.6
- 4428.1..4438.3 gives 4.68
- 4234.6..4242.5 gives 4.04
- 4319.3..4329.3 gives 3.98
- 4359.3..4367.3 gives 4.82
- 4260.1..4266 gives 4.11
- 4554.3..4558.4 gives 5.42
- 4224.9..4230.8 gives 3.7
